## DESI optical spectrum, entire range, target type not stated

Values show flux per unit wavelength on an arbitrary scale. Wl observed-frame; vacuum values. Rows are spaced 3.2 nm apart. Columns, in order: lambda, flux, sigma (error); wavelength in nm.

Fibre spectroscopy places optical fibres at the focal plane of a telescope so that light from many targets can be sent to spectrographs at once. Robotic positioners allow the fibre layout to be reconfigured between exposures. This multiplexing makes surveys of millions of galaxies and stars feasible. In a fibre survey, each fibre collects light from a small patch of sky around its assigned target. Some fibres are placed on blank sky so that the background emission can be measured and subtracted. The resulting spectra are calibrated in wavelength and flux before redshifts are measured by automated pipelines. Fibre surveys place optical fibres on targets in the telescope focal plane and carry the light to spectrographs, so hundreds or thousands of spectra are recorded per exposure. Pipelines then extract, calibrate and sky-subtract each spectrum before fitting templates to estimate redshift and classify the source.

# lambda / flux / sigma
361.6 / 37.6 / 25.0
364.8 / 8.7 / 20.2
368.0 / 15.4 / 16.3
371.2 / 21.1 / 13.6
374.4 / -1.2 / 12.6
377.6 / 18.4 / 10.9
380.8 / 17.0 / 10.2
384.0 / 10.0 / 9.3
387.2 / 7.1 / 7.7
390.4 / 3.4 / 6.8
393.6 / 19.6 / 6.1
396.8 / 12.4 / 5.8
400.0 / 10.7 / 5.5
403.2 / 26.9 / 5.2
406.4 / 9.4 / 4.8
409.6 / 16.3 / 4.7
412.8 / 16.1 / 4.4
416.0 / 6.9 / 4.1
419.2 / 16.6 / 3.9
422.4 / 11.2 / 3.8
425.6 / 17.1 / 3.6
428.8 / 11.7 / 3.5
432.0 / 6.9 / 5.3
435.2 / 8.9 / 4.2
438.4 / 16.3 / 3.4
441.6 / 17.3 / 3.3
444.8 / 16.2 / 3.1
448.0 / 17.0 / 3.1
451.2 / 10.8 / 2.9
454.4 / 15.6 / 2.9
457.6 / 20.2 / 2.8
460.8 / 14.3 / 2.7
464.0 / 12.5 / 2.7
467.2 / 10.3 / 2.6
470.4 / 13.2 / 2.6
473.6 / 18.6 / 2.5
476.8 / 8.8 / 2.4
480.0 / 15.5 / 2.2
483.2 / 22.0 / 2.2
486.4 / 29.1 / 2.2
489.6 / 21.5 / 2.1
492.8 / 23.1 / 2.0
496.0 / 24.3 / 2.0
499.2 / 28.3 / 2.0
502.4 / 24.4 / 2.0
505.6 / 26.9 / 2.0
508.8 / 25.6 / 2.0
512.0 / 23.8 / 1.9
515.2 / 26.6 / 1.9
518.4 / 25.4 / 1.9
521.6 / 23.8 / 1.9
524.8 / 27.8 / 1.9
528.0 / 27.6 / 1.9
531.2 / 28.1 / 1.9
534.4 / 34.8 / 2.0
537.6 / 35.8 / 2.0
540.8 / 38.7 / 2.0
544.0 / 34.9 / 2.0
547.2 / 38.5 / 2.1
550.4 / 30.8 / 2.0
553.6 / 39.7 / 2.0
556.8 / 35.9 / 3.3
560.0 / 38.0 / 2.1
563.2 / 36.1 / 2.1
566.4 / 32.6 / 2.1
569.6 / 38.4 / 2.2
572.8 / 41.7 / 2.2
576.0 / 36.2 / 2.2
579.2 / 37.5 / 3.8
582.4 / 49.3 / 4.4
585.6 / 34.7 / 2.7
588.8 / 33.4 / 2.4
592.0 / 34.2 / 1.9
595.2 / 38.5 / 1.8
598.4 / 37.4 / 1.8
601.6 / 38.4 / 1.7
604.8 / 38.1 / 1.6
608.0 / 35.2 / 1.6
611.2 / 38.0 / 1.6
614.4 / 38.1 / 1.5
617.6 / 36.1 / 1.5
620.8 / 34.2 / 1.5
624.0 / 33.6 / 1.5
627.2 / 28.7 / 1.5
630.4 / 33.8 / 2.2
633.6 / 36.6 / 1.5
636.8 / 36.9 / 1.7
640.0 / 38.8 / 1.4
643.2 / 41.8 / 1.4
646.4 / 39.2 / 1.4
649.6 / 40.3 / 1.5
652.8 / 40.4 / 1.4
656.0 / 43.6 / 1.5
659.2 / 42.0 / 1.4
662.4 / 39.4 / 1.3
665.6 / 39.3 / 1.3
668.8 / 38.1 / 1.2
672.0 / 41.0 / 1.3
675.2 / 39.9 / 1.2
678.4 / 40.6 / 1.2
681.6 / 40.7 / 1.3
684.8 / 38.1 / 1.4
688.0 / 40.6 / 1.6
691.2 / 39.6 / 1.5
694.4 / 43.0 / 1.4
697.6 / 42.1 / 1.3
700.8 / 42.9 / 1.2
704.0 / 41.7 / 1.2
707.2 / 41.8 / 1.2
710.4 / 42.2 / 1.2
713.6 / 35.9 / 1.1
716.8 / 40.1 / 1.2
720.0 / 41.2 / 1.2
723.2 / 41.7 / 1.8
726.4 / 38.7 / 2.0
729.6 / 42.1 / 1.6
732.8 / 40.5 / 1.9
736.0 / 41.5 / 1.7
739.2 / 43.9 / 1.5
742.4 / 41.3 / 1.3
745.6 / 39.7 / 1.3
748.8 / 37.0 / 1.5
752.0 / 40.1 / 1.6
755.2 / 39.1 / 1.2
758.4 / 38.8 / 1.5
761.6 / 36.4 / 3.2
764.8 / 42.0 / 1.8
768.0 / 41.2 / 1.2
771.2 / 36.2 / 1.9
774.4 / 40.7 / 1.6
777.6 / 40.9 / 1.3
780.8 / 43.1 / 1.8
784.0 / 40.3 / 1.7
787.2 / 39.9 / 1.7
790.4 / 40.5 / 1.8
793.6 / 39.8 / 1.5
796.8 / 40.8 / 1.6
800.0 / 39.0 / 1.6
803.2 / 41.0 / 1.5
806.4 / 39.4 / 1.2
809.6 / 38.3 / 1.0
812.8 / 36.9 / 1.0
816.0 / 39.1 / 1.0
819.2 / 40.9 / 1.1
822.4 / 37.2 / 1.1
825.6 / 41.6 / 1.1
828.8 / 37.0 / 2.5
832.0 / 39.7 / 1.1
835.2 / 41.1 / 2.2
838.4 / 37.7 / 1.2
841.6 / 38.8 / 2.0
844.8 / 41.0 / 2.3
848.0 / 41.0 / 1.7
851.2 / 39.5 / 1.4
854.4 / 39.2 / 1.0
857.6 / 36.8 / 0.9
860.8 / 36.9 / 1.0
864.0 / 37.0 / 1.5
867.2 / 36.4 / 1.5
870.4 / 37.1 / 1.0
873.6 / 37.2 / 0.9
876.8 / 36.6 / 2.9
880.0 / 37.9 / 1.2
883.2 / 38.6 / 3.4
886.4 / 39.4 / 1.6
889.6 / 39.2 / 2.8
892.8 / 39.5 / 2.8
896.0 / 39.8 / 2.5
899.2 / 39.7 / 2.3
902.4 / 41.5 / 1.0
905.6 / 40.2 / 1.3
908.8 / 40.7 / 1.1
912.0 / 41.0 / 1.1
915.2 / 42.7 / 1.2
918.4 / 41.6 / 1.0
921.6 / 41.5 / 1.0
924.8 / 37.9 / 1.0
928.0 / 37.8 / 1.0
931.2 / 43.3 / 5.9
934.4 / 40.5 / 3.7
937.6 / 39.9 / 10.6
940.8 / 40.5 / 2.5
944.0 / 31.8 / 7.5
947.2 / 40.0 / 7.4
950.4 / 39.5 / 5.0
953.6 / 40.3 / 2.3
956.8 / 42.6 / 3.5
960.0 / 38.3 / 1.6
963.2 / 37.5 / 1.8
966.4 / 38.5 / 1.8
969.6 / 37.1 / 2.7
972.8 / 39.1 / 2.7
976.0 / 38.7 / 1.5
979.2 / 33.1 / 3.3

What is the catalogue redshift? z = 0.211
